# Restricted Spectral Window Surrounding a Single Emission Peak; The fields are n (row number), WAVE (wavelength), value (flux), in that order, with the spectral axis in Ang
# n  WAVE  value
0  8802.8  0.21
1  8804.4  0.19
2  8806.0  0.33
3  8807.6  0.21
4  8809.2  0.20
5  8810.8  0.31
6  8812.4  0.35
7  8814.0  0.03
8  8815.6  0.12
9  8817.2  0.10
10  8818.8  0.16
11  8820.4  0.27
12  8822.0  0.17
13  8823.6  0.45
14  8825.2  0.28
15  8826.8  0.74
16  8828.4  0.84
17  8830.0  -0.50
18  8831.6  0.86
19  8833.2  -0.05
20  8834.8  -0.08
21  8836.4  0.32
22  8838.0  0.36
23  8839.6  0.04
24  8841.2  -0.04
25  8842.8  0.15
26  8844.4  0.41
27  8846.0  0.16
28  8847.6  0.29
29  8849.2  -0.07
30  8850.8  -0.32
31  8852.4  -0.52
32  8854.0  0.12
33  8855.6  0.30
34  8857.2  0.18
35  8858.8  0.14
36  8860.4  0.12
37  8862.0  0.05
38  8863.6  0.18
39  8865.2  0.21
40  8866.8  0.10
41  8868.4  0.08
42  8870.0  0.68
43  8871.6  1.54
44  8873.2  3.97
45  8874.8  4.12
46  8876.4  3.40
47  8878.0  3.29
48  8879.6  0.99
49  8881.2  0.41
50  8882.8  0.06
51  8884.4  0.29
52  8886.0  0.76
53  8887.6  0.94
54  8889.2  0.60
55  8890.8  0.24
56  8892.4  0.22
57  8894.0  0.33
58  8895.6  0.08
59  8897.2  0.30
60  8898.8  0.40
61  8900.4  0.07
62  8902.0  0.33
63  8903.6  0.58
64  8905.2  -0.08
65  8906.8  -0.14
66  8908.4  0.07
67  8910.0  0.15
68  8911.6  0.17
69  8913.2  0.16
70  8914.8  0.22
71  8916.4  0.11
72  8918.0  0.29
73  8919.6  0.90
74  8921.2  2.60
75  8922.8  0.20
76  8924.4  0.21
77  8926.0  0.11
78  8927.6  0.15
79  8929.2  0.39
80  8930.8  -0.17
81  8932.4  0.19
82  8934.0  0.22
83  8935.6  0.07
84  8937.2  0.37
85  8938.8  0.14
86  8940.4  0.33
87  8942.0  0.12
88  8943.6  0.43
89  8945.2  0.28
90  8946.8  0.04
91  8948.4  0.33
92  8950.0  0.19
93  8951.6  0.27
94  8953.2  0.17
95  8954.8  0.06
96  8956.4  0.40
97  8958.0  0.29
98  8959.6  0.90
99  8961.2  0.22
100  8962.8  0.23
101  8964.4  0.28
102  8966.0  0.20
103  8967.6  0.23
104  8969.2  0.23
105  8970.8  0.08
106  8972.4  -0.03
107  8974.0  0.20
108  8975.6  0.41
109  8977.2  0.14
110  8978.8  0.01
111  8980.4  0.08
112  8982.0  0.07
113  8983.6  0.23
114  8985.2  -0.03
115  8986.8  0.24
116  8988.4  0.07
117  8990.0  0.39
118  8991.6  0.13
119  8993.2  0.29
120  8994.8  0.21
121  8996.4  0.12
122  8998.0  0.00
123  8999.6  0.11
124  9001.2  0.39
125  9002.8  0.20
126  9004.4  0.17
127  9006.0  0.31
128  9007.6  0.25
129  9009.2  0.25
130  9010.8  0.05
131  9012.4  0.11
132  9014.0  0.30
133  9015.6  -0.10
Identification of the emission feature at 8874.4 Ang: [O III] 5007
